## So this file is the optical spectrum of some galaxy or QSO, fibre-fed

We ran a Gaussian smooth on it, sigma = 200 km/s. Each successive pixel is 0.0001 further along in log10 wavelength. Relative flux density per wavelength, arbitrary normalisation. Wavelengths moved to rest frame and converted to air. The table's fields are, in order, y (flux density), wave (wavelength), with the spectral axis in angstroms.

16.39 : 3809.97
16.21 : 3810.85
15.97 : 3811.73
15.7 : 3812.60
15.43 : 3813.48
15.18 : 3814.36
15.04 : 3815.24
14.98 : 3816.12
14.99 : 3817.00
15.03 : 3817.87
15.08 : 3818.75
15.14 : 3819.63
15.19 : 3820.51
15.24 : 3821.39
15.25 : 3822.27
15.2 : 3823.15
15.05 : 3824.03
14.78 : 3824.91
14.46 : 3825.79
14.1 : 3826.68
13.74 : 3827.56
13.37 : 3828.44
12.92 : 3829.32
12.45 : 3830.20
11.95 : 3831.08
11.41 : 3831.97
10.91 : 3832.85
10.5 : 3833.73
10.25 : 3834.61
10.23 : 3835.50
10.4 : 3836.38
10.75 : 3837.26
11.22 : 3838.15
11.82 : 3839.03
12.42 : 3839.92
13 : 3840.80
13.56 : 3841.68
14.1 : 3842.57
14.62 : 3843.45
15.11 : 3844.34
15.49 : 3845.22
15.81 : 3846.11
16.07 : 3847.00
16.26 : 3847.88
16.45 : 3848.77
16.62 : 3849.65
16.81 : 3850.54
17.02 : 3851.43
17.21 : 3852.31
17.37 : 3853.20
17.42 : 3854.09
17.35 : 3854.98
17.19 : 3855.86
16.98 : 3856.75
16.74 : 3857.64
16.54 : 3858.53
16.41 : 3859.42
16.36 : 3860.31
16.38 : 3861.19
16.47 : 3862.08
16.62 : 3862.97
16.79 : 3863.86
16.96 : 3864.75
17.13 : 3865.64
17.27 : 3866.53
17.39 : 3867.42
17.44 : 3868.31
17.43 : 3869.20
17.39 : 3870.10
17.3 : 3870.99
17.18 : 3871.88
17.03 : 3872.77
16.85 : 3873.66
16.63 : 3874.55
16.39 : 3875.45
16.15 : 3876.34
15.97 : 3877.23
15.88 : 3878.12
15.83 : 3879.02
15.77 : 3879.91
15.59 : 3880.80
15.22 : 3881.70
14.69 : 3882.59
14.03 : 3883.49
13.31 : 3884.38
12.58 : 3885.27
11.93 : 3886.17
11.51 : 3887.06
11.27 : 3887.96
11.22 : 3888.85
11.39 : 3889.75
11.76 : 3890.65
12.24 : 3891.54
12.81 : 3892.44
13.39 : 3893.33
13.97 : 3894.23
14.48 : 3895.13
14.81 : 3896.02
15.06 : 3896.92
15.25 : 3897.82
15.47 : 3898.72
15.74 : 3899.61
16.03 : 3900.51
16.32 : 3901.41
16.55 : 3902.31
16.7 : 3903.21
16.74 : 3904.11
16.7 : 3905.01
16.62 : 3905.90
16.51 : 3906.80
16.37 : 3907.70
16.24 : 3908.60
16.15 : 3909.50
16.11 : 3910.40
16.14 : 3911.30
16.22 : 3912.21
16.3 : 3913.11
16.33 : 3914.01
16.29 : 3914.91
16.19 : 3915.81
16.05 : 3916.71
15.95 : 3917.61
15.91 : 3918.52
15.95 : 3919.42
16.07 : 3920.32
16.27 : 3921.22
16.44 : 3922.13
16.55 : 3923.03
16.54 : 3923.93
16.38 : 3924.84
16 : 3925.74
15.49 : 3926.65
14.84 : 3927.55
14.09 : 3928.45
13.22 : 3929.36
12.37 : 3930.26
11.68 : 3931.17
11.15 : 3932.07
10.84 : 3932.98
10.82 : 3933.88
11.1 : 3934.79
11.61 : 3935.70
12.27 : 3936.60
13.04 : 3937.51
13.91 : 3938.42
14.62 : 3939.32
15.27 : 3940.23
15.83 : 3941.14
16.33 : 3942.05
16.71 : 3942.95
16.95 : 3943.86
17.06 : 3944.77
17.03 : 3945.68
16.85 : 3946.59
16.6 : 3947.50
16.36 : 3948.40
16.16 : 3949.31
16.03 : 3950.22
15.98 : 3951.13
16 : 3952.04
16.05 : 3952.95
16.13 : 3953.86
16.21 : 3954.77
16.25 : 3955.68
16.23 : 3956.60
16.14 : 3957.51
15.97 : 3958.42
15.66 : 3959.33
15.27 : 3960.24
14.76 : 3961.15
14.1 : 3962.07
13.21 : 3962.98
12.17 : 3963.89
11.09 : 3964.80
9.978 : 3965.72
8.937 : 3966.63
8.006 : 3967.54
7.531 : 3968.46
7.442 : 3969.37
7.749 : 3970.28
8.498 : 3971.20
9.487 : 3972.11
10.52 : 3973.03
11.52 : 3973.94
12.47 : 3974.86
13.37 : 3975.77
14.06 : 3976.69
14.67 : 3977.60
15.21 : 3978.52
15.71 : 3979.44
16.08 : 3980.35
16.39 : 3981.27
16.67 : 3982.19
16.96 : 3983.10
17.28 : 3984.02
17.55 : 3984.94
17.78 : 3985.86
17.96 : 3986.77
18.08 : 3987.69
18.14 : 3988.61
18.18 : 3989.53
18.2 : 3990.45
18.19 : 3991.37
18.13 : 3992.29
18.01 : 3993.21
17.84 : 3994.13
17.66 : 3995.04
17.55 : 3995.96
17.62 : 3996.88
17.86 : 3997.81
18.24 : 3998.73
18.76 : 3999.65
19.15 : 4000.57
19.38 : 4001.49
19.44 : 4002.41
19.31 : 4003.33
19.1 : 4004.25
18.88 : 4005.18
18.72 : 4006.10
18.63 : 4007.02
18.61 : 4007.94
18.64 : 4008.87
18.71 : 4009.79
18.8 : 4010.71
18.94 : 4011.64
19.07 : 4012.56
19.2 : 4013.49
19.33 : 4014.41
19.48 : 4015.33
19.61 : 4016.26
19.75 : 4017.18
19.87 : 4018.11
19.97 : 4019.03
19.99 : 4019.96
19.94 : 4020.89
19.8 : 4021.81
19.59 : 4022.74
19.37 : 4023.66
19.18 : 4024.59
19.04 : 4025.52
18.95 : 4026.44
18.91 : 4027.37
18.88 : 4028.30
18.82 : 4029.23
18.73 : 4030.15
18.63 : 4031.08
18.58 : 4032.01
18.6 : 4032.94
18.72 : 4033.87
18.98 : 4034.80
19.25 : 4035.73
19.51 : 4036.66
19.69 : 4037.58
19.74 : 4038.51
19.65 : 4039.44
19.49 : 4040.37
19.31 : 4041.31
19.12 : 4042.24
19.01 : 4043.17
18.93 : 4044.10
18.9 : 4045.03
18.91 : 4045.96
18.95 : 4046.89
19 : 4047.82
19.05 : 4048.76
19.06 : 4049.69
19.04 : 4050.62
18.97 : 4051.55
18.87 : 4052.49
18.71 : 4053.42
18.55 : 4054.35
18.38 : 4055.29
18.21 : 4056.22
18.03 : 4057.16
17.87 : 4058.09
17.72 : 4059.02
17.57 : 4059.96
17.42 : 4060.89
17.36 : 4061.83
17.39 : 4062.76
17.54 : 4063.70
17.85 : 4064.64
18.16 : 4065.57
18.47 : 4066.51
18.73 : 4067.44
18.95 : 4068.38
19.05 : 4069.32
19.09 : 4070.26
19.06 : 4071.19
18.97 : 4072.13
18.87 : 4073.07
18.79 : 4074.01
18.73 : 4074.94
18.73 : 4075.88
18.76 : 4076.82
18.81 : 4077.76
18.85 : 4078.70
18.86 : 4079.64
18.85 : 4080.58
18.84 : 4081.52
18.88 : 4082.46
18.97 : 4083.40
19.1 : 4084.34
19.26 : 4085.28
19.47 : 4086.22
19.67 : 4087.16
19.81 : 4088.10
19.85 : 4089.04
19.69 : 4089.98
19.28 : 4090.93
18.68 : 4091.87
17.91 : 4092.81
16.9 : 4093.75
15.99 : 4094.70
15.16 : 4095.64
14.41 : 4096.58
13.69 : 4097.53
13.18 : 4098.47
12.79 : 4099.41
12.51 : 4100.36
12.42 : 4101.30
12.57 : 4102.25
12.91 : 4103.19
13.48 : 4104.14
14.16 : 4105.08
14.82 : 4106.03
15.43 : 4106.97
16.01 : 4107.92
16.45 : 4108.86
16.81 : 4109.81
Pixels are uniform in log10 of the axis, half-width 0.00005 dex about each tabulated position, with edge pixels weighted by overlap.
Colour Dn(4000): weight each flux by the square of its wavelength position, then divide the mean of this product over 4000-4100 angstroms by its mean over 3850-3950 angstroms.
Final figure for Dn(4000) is 1.30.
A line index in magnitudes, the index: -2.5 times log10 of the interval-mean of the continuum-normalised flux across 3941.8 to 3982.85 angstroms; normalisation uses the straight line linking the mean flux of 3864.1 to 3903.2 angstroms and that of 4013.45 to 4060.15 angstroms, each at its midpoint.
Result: 0.21 mag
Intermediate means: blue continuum 15.1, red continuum 19.1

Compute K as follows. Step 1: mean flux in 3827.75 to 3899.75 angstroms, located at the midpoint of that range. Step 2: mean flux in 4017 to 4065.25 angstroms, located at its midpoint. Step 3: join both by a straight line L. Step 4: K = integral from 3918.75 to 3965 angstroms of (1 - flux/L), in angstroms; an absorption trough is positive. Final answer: 4.6 angstroms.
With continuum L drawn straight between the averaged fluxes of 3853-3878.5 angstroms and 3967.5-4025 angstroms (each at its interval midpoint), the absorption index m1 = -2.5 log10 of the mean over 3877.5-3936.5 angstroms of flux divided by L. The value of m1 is 0.15 mag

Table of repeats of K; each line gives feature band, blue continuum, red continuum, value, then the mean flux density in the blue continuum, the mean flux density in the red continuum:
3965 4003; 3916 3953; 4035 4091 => 3.12 angstroms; 15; 18.8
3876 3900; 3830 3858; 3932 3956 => 1.01 angstroms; 14.2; 15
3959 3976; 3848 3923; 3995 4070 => 6.22 angstroms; 15.8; 18.8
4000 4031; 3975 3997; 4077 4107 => -4.29 angstroms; 16.9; 16.8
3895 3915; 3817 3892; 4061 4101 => -0.72 angstroms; 14.8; 17.9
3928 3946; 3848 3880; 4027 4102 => 3.70 angstroms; 16.8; 18.3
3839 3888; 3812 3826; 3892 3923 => -1.11 angstroms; 15.1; 15.8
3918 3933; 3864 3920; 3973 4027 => 1.31 angstroms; 15.5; 18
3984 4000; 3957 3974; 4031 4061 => -4.68 angstroms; 11.5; 18.8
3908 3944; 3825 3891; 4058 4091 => 2.55 angstroms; 14.8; 18.7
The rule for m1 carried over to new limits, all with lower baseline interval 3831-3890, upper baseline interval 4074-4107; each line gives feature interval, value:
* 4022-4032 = -0.16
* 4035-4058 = -0.15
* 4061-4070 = -0.09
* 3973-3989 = 0.02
